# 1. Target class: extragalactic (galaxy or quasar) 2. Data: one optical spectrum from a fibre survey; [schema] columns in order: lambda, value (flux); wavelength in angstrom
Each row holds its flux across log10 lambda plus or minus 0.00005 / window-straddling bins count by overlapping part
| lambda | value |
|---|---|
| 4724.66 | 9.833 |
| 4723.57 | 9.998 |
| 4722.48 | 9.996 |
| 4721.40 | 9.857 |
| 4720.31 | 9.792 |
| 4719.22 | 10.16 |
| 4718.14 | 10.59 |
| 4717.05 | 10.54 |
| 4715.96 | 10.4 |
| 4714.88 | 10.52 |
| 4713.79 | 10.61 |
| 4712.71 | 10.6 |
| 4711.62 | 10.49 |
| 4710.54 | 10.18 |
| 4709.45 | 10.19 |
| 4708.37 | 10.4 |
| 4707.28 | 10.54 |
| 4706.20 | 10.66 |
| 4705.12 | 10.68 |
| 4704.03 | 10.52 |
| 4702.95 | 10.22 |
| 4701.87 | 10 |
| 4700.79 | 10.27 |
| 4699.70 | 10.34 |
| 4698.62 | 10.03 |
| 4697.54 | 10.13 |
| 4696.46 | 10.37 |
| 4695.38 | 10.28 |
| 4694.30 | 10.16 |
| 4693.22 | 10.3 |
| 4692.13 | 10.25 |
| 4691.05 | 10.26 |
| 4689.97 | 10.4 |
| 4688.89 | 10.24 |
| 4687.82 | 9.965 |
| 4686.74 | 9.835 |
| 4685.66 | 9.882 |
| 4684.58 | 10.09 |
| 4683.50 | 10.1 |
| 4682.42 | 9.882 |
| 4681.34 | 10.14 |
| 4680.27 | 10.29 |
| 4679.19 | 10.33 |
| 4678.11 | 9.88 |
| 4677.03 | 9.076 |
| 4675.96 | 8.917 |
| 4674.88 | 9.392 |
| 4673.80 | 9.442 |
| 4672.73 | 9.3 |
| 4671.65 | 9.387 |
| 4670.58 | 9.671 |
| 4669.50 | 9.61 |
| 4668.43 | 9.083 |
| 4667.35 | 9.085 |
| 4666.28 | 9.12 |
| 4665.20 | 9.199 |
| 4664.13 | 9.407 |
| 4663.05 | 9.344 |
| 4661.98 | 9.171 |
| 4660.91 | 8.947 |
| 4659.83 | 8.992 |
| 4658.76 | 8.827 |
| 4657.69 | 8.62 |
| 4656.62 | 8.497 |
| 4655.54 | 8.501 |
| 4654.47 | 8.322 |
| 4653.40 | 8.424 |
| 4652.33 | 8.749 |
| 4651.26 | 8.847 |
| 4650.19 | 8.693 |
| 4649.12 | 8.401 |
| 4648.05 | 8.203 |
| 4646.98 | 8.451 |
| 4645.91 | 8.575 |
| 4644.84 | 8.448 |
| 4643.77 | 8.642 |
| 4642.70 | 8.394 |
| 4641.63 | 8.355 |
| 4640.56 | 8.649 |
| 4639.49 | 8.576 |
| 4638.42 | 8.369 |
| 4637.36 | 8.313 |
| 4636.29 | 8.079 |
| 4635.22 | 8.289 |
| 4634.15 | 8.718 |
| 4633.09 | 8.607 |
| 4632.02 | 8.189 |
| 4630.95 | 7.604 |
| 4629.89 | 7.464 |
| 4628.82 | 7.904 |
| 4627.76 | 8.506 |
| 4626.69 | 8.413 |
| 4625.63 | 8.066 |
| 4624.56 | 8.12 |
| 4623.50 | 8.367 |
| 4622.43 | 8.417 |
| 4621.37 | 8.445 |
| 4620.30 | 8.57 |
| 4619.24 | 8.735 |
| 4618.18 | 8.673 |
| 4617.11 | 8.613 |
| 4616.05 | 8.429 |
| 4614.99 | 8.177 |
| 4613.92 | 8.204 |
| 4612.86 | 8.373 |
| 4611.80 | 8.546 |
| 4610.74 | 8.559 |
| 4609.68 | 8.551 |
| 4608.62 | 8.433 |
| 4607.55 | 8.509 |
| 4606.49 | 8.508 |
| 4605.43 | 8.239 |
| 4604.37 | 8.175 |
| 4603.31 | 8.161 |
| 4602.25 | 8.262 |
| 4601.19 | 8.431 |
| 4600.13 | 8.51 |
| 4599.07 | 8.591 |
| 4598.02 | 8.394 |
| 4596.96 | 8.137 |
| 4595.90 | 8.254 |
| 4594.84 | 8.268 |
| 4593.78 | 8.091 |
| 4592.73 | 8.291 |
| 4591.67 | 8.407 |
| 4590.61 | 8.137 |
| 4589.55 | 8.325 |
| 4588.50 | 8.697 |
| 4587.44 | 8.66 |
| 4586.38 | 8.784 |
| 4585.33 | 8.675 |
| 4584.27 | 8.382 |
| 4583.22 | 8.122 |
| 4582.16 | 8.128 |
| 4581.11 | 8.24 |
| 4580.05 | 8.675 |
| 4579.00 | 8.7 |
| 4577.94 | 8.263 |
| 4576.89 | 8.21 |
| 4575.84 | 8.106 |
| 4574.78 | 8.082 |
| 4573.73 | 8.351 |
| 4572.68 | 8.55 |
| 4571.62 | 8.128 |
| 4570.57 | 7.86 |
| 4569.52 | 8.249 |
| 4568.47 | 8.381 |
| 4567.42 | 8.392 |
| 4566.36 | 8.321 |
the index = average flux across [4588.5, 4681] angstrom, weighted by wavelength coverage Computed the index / 8.63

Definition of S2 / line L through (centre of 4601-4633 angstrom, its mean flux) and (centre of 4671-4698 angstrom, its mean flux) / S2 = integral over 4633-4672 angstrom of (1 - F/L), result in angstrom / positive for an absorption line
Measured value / 1.8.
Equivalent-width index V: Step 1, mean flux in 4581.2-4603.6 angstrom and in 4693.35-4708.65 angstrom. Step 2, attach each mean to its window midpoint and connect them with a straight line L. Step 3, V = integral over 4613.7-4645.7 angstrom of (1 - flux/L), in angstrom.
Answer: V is 2.4 angstrom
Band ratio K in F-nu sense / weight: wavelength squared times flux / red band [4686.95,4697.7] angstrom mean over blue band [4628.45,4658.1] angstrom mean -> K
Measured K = 1.2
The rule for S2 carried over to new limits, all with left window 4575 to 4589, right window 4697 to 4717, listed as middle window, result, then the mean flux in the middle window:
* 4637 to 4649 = 1.18 angstrom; 8.45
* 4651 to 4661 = 0.97 angstrom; 8.65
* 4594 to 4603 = 0.35 angstrom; 8.34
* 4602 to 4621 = 0.97 angstrom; 8.43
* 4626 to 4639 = 1.43 angstrom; 8.21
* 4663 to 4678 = 0.77 angstrom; 9.3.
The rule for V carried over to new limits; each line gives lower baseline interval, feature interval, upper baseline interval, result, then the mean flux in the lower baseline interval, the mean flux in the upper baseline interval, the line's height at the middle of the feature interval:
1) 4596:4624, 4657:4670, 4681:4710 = 0.6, 8.42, 10.2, 9.55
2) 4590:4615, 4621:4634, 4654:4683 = 0.8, 8.34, 9.28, 8.7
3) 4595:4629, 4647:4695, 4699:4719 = 1.2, 8.39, 10.4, 9.63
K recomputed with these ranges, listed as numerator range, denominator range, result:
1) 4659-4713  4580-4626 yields 1.22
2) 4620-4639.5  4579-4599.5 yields 1.00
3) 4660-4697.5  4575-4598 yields 1.21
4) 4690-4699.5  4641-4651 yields 1.23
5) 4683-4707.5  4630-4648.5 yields 1.25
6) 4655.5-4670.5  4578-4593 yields 1.11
